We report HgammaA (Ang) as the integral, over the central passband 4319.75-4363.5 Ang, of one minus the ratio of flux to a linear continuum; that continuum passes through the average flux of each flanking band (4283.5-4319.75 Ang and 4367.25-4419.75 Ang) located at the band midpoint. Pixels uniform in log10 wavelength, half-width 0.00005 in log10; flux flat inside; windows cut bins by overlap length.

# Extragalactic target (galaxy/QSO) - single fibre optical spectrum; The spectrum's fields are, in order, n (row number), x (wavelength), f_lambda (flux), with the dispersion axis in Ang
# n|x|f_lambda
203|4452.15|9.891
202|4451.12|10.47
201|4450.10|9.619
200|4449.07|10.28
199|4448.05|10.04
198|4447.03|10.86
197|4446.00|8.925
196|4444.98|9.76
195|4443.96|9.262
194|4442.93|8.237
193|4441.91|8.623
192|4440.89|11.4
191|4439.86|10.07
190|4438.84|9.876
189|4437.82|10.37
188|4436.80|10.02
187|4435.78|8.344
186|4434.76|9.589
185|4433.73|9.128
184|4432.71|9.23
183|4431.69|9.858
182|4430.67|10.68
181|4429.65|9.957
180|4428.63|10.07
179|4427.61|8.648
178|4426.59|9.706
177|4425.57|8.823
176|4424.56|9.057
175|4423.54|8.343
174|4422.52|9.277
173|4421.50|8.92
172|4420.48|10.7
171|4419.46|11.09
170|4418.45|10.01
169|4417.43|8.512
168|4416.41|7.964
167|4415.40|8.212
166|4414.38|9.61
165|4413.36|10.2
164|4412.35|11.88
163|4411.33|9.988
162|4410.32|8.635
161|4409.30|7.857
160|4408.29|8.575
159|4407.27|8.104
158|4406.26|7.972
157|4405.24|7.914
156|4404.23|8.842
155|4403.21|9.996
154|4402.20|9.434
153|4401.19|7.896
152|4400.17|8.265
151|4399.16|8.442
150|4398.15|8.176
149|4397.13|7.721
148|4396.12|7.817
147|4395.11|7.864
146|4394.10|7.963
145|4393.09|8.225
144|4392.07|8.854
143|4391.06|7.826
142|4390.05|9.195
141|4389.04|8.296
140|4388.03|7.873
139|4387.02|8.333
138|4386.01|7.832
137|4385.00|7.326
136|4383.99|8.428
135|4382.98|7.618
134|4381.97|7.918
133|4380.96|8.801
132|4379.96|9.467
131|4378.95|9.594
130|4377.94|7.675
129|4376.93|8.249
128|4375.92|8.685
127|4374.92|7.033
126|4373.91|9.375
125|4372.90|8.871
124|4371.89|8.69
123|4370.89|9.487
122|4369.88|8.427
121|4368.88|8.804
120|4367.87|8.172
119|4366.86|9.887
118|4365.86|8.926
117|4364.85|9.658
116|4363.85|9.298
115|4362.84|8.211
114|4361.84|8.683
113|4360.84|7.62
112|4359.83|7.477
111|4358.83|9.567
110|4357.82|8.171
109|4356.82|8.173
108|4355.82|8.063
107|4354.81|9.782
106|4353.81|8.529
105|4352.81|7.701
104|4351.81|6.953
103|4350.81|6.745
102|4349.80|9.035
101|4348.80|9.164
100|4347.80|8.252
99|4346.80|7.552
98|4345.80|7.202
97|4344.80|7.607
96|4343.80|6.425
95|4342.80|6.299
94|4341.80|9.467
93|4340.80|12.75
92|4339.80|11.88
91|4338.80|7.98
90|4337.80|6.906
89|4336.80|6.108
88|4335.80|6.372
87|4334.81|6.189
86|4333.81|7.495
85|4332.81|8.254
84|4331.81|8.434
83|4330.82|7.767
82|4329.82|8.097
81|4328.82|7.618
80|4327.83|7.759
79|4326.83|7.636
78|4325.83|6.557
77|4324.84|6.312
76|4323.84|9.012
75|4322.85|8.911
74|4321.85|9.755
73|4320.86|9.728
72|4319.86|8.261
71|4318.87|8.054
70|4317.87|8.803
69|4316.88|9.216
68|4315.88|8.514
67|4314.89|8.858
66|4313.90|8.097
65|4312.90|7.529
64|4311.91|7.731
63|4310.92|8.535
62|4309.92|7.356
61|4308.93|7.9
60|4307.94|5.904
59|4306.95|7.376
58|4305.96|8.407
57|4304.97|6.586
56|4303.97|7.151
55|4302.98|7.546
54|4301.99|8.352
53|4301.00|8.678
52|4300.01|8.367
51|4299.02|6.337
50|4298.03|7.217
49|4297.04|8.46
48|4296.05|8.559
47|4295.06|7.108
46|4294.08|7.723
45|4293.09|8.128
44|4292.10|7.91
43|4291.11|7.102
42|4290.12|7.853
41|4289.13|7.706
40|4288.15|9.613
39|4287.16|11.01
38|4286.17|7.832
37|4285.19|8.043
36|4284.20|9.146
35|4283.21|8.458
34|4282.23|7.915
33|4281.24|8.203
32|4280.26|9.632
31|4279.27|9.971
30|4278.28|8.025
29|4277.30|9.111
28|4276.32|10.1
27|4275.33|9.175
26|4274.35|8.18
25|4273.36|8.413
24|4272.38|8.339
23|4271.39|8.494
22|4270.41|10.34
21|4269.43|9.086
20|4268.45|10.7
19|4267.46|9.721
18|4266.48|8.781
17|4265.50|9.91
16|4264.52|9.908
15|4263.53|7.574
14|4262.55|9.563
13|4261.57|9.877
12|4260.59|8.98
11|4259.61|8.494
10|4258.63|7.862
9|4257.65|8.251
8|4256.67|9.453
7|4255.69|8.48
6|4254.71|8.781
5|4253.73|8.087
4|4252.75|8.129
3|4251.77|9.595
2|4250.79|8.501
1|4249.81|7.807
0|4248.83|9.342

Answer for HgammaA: 0.9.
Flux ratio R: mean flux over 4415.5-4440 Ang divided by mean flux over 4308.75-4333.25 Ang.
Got 1.16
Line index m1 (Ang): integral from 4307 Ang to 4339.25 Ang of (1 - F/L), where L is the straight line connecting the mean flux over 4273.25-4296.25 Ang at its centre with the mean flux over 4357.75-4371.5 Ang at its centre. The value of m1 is 2.94 Ang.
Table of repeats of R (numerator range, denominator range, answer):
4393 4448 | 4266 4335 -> 1.11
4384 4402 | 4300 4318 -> 1.03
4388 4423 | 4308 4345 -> 1.09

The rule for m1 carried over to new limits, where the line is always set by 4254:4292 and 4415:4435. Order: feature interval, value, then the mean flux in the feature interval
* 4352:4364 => 1.0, 8.38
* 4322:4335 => 1.8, 7.78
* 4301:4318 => 2.1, 7.88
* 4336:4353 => 1.9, 8.09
